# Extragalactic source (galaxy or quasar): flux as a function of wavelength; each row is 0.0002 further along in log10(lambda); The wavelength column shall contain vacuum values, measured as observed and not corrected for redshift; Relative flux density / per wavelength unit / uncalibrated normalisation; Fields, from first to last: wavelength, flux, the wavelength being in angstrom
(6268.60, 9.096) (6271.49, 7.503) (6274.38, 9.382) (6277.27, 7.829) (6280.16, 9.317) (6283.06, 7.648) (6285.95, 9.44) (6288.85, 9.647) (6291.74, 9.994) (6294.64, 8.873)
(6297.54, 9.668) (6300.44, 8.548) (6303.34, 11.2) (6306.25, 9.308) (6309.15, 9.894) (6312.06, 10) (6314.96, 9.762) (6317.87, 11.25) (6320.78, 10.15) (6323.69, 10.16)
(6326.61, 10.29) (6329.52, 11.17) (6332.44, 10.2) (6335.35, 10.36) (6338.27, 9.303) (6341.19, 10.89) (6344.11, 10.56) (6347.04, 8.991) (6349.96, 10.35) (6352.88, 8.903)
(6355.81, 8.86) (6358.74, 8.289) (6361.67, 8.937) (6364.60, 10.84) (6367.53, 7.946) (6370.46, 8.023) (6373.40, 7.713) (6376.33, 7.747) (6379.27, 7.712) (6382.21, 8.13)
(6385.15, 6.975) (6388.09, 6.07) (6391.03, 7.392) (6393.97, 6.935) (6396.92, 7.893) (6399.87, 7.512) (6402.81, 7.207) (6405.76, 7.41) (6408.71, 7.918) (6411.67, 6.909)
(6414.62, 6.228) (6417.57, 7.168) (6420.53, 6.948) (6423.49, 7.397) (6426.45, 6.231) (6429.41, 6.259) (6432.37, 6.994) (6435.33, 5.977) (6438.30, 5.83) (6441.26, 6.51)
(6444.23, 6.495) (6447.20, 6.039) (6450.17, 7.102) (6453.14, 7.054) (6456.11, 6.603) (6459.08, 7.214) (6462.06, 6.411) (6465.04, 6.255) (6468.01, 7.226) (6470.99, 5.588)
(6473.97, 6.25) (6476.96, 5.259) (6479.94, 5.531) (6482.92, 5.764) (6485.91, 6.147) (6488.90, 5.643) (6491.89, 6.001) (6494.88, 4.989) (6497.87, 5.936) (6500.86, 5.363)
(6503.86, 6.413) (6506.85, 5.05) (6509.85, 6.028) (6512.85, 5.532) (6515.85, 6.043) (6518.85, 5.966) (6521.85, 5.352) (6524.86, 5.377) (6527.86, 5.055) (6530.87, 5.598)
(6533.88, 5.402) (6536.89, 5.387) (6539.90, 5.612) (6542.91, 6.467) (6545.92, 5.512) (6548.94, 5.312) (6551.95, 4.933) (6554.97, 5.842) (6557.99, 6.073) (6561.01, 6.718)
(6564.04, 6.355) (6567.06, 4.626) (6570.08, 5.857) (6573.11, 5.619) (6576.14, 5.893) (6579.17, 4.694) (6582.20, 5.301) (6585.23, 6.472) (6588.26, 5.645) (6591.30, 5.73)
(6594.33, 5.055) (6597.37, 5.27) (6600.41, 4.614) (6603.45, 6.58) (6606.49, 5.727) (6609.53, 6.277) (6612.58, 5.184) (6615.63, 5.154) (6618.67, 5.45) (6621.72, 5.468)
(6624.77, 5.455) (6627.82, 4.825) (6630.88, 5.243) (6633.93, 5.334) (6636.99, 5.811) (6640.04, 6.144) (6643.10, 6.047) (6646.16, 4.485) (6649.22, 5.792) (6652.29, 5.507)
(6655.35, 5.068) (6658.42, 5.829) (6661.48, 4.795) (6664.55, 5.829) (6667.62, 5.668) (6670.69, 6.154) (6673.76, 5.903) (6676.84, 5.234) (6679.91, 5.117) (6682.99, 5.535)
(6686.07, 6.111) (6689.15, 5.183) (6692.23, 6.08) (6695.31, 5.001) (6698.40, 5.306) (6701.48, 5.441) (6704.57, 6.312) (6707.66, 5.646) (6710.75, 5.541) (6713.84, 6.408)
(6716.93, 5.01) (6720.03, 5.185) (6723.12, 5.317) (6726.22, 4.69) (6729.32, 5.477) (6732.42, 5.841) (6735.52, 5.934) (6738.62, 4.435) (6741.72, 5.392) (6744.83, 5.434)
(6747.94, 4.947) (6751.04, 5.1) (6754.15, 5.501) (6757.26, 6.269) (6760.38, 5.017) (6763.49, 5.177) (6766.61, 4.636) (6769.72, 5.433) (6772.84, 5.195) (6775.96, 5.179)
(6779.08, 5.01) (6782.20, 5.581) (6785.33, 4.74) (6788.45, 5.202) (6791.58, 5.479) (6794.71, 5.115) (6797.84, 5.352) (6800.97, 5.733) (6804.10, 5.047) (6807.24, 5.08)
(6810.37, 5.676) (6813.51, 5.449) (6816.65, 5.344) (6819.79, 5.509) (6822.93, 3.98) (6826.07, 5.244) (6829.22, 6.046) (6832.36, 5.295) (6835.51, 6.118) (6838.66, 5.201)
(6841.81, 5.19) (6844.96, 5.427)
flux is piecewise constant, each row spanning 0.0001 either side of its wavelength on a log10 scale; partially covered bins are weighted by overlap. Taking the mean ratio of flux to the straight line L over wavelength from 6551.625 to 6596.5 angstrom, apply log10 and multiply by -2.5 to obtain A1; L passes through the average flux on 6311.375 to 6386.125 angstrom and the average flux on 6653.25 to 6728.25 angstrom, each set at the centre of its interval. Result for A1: 0.20 mag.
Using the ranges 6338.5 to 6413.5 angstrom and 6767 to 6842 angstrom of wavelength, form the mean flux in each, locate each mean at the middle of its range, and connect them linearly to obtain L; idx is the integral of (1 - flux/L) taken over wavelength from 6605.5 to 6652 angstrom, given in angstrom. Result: 7.2 angstrom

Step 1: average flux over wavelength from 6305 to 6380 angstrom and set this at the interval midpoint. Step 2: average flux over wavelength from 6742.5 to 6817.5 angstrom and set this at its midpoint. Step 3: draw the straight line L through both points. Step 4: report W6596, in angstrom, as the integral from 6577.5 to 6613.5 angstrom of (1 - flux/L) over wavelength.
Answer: 7.7 angstrom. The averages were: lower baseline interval 9.54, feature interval 5.55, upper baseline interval 5.28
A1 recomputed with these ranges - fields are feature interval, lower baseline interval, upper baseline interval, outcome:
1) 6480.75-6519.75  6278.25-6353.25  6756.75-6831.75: 0.37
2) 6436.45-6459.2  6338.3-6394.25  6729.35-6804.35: 0.20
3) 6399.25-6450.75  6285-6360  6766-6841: 0.30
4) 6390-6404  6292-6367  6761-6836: 0.24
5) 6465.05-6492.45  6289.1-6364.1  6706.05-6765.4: 0.35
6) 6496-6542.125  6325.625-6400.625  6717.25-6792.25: 0.29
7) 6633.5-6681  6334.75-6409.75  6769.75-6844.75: 0.15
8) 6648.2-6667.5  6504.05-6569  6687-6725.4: 0.02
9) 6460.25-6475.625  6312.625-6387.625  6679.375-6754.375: 0.26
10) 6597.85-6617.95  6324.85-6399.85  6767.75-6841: 0.23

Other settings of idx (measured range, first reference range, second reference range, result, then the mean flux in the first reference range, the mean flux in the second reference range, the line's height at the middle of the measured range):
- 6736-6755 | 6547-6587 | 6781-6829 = 0.7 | 5.67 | 5.25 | 5.36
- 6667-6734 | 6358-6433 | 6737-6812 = 1.5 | 7.49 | 5.24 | 5.68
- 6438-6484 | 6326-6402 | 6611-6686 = 7.8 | 8.73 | 5.47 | 7.62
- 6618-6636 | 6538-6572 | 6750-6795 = 0.9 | 5.75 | 5.25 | 5.58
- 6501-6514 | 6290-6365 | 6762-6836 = 3.8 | 9.86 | 5.26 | 8.11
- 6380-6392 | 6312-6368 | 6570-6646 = 2.6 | 9.89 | 5.53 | 9.14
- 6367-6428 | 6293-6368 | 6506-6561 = 8.2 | 9.82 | 5.62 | 8.43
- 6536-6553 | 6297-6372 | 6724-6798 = 4.5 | 9.76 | 5.25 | 7.54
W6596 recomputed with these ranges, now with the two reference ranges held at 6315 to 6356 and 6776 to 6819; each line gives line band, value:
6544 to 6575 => 8.3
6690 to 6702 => 1.7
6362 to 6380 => 2.5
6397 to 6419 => 5.0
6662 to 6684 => 3.3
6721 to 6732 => 1.5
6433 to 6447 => 4.3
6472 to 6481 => 3.1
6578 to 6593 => 3.9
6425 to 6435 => 3.0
